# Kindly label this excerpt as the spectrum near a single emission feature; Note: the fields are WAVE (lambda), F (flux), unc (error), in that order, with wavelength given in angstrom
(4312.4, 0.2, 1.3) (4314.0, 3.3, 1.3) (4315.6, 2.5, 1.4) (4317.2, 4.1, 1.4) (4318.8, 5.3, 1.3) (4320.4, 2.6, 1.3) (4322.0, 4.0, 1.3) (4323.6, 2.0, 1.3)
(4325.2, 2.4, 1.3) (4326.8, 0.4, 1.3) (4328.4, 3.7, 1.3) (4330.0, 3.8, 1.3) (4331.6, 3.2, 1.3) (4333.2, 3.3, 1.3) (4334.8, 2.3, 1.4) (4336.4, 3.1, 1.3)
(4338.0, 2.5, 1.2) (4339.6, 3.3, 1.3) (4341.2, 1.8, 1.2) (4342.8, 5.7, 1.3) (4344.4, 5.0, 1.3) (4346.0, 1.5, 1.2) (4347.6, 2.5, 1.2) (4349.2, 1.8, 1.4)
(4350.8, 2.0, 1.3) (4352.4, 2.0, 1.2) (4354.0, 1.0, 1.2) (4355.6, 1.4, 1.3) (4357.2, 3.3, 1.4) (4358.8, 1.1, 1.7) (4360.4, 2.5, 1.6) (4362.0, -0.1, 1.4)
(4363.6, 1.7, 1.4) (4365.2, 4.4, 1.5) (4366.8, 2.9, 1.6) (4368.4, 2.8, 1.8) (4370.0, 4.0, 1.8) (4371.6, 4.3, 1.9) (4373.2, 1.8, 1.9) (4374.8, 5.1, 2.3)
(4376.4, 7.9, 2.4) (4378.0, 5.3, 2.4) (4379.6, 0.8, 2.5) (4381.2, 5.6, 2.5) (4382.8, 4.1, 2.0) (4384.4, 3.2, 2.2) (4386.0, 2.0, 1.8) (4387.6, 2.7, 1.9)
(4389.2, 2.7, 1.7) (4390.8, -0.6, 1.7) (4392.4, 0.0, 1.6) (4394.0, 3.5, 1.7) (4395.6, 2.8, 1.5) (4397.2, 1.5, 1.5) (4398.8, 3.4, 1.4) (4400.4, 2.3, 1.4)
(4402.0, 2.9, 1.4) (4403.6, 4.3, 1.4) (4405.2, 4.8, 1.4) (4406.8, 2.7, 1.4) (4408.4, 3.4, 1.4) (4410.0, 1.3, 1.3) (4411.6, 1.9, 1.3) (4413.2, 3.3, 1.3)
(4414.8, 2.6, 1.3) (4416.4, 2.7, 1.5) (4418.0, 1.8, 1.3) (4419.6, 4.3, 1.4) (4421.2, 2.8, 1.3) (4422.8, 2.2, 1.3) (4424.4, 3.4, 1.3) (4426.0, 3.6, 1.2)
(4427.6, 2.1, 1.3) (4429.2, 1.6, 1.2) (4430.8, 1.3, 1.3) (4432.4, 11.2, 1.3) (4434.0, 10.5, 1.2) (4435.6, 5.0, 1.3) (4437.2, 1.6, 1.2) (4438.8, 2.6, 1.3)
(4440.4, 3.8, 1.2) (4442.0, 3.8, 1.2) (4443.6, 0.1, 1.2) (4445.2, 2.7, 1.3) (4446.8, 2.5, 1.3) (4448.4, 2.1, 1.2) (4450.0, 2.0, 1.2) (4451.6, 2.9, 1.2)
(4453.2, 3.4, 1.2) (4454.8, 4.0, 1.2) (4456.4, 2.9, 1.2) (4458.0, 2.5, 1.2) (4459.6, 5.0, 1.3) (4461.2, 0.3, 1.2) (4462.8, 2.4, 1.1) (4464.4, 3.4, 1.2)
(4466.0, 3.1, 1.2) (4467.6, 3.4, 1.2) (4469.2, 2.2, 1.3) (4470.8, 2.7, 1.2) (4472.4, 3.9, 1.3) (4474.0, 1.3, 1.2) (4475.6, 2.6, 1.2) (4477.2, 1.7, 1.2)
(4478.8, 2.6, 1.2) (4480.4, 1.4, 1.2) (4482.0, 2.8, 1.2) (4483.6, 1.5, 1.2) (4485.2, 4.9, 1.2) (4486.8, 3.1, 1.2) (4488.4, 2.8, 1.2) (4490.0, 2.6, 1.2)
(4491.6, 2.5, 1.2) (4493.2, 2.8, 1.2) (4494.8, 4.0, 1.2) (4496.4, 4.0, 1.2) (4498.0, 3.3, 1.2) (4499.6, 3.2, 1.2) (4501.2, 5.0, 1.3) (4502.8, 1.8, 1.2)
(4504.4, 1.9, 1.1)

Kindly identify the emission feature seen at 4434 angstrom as Hgamma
